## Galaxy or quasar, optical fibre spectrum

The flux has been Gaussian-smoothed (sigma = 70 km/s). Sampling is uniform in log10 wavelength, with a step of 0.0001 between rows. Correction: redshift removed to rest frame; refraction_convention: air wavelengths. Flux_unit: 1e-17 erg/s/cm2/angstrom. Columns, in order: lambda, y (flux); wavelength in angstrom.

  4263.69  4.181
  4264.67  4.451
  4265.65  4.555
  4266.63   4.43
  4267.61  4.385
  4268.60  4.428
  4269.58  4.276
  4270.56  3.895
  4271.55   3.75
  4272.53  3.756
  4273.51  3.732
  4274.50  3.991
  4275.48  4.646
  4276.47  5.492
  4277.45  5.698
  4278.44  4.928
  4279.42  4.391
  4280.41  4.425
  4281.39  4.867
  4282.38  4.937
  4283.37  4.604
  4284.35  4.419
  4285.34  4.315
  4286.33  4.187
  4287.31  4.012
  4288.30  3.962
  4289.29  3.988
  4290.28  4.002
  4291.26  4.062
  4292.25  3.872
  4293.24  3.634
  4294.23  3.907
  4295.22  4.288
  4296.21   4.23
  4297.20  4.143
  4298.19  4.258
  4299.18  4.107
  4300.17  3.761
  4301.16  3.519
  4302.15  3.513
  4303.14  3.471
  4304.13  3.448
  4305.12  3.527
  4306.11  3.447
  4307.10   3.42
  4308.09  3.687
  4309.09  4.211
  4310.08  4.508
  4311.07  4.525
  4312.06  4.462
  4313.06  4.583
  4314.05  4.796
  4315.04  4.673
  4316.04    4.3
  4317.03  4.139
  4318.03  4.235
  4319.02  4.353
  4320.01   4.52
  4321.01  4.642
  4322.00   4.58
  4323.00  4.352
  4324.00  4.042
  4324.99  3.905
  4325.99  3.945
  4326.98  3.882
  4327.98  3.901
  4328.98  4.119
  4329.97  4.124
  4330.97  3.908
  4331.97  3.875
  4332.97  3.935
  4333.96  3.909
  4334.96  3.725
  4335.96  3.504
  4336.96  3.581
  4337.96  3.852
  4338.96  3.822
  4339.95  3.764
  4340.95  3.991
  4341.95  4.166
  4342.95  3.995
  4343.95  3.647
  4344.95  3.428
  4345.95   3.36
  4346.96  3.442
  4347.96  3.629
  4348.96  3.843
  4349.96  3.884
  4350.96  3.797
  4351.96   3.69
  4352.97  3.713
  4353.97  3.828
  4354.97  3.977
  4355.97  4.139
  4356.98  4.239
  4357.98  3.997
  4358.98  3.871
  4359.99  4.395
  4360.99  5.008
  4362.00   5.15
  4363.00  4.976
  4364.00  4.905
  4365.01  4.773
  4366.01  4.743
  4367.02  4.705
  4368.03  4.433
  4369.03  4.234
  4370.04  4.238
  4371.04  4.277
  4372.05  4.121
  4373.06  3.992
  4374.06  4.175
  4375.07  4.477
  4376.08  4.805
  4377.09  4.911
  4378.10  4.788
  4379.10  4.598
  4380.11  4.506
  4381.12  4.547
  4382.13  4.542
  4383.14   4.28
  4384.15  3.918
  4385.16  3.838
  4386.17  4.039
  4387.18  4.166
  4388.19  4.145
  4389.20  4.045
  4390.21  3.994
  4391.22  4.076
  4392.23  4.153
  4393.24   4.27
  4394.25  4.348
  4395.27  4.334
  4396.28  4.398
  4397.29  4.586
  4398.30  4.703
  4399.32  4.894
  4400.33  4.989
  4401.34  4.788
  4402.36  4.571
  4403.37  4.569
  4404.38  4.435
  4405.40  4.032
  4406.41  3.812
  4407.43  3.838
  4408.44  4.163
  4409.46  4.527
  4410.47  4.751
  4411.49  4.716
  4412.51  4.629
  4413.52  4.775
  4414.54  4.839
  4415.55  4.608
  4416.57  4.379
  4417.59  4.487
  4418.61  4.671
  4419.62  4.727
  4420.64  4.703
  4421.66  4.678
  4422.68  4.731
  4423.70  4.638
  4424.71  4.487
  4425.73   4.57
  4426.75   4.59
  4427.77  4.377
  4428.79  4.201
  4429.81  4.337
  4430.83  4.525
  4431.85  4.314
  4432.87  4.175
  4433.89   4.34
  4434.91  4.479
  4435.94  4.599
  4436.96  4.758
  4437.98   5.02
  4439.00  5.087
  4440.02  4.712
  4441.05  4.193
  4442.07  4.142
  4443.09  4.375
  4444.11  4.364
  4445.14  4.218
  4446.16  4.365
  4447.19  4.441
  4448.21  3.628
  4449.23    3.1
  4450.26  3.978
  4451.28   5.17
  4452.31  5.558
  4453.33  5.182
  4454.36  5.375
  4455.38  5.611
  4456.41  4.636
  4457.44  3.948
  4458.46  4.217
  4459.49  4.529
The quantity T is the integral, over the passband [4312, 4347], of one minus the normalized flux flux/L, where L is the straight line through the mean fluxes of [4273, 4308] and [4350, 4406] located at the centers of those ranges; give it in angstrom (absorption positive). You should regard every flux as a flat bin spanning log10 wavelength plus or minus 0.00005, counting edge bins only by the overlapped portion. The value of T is 1.6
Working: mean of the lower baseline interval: 4.14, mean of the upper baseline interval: 4.36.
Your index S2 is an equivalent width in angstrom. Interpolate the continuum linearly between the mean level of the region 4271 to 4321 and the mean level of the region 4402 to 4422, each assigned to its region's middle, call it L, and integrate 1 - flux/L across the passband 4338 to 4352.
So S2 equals 1.8 angstrom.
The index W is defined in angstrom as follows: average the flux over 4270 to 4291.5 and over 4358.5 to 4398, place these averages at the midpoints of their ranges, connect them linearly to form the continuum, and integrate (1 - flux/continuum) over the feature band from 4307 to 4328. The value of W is 0.5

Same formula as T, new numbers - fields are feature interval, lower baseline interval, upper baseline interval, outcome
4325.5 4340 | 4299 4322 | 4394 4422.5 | 1.16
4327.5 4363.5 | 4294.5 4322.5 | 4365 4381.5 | 3.14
